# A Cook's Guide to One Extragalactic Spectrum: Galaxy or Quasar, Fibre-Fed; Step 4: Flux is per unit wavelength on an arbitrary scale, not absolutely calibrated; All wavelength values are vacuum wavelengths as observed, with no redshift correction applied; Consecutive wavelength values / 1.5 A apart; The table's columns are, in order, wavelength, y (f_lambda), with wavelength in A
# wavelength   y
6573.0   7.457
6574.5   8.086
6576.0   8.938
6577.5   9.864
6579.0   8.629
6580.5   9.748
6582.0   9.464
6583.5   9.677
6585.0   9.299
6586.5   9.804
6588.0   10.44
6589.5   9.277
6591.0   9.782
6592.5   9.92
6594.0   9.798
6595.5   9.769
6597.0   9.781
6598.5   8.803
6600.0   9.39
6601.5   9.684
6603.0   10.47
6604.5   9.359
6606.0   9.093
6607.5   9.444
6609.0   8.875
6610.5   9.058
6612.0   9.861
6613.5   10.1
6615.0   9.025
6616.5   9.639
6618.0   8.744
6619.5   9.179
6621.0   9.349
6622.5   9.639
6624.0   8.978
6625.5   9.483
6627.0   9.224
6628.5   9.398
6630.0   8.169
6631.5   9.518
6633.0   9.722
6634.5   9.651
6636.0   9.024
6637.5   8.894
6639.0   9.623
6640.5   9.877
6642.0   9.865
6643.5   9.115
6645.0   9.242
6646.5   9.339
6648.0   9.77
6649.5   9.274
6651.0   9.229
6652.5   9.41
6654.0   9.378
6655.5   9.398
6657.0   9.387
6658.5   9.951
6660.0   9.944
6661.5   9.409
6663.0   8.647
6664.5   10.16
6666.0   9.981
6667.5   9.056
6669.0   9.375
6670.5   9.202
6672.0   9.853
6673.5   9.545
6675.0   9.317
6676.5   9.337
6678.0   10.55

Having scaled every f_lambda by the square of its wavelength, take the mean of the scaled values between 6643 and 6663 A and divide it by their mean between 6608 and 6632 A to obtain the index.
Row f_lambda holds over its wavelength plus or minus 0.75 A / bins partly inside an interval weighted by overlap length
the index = 1.03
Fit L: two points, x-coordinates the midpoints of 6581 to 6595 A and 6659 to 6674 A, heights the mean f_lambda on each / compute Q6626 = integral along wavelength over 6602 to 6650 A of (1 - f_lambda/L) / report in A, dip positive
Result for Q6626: 1.2 A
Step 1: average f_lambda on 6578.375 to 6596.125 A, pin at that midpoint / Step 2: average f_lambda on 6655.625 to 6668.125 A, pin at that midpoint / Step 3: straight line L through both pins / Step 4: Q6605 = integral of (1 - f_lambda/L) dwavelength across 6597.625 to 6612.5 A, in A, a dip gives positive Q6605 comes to 0.3 A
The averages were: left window 9.64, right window 9.56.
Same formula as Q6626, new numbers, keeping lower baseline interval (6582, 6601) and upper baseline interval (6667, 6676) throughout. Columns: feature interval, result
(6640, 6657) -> 0.06 A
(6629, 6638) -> 0.32 A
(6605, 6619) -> 0.38 A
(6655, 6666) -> -0.18 A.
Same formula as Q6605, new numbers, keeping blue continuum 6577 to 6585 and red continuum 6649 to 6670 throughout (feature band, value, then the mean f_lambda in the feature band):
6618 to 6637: 0.4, 9.25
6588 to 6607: -0.3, 9.63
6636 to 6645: 0.0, 9.42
